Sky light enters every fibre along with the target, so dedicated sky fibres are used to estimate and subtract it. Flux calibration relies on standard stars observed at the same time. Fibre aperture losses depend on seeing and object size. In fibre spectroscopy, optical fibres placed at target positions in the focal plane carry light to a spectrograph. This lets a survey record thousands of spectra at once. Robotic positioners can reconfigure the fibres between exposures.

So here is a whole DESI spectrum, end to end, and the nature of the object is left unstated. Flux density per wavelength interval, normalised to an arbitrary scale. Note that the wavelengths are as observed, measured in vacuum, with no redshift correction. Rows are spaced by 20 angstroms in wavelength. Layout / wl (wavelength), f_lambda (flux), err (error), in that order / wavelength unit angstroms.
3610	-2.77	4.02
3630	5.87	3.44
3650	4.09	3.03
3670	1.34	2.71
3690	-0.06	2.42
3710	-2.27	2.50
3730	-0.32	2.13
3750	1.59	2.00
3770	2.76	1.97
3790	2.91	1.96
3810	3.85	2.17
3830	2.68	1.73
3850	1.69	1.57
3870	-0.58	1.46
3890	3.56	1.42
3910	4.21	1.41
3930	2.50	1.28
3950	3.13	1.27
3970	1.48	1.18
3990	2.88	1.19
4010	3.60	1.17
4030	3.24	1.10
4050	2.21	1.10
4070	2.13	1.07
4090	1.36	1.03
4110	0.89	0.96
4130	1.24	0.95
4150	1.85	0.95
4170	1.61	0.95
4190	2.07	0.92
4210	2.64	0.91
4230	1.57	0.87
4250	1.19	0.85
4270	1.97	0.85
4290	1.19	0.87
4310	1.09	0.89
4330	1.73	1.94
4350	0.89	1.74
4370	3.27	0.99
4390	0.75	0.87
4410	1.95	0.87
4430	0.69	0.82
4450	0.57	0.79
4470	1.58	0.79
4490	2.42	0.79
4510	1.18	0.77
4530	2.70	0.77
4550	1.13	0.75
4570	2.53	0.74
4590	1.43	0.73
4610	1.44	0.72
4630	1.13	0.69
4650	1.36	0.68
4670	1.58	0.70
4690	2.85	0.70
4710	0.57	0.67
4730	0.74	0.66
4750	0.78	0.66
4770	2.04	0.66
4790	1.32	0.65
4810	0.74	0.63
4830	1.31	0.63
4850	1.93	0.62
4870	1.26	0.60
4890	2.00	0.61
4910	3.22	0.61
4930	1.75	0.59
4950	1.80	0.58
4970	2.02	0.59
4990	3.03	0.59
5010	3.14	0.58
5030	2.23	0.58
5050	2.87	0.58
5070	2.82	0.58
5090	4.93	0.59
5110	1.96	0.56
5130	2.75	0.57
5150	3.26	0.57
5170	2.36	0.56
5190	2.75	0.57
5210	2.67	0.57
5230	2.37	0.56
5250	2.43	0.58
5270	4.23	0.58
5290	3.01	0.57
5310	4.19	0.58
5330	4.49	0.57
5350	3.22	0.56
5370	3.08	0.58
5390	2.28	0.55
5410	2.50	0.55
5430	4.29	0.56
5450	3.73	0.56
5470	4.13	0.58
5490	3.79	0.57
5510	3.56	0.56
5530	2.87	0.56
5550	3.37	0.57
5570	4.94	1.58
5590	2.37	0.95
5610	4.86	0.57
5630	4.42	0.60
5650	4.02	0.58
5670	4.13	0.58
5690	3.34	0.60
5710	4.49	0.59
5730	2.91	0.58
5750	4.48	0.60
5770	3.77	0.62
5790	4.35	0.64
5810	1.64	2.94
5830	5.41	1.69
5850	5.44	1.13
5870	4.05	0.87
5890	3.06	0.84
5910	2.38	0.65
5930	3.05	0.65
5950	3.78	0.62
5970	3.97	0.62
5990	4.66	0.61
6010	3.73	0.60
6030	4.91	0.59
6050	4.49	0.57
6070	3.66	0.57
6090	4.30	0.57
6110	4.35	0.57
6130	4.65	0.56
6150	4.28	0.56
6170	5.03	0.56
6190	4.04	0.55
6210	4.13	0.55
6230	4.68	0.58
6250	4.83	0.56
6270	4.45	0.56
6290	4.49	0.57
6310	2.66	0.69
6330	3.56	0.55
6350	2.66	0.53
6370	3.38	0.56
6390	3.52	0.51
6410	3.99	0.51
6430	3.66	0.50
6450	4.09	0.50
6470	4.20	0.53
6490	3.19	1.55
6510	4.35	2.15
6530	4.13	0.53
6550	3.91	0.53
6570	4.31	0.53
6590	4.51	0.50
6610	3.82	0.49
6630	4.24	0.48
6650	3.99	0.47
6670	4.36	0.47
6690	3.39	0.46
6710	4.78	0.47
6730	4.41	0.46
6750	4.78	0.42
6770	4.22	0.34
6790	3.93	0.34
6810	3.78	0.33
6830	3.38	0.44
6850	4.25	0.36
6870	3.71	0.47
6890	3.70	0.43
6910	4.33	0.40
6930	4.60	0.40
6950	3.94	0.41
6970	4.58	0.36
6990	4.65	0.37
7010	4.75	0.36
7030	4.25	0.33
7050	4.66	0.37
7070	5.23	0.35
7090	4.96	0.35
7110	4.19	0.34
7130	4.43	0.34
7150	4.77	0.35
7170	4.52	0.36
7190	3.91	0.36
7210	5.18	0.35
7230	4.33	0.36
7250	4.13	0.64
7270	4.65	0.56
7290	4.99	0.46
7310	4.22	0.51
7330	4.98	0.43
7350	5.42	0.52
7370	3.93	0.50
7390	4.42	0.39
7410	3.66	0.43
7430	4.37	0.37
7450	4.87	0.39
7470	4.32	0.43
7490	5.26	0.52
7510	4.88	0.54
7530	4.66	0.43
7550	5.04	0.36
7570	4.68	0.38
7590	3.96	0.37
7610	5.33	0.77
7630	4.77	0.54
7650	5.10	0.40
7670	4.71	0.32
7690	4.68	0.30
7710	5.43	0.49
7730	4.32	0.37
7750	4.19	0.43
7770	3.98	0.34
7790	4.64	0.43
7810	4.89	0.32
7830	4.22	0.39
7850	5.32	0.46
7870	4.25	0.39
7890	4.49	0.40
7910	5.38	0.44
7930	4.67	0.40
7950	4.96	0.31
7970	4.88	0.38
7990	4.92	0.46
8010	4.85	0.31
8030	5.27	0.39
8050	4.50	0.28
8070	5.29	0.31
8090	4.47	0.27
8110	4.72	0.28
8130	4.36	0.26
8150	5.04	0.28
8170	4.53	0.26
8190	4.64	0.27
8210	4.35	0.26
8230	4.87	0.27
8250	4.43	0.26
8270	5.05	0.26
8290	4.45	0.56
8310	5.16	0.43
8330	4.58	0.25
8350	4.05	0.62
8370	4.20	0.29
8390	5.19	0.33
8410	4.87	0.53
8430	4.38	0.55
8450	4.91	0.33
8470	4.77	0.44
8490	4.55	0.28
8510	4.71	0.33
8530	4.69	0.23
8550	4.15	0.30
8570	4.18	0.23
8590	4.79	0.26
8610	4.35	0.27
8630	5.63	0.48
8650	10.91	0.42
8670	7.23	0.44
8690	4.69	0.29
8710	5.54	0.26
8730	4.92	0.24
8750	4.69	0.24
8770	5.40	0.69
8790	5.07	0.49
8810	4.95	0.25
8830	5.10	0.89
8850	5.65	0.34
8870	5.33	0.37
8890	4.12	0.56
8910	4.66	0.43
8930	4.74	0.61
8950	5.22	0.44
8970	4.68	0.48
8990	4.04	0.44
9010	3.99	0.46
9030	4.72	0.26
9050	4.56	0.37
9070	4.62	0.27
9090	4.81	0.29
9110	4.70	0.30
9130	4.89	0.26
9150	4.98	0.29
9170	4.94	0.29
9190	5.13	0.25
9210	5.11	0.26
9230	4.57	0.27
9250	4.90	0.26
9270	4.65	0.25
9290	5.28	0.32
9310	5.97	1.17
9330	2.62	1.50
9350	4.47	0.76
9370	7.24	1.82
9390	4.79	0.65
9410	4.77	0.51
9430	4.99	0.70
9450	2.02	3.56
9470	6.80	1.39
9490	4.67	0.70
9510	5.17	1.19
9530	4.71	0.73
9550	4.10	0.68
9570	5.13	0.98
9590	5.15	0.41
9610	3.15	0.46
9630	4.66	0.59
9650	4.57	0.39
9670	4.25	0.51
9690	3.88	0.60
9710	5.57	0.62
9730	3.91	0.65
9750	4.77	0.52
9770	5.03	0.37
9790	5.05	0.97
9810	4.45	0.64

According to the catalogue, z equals 0.32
